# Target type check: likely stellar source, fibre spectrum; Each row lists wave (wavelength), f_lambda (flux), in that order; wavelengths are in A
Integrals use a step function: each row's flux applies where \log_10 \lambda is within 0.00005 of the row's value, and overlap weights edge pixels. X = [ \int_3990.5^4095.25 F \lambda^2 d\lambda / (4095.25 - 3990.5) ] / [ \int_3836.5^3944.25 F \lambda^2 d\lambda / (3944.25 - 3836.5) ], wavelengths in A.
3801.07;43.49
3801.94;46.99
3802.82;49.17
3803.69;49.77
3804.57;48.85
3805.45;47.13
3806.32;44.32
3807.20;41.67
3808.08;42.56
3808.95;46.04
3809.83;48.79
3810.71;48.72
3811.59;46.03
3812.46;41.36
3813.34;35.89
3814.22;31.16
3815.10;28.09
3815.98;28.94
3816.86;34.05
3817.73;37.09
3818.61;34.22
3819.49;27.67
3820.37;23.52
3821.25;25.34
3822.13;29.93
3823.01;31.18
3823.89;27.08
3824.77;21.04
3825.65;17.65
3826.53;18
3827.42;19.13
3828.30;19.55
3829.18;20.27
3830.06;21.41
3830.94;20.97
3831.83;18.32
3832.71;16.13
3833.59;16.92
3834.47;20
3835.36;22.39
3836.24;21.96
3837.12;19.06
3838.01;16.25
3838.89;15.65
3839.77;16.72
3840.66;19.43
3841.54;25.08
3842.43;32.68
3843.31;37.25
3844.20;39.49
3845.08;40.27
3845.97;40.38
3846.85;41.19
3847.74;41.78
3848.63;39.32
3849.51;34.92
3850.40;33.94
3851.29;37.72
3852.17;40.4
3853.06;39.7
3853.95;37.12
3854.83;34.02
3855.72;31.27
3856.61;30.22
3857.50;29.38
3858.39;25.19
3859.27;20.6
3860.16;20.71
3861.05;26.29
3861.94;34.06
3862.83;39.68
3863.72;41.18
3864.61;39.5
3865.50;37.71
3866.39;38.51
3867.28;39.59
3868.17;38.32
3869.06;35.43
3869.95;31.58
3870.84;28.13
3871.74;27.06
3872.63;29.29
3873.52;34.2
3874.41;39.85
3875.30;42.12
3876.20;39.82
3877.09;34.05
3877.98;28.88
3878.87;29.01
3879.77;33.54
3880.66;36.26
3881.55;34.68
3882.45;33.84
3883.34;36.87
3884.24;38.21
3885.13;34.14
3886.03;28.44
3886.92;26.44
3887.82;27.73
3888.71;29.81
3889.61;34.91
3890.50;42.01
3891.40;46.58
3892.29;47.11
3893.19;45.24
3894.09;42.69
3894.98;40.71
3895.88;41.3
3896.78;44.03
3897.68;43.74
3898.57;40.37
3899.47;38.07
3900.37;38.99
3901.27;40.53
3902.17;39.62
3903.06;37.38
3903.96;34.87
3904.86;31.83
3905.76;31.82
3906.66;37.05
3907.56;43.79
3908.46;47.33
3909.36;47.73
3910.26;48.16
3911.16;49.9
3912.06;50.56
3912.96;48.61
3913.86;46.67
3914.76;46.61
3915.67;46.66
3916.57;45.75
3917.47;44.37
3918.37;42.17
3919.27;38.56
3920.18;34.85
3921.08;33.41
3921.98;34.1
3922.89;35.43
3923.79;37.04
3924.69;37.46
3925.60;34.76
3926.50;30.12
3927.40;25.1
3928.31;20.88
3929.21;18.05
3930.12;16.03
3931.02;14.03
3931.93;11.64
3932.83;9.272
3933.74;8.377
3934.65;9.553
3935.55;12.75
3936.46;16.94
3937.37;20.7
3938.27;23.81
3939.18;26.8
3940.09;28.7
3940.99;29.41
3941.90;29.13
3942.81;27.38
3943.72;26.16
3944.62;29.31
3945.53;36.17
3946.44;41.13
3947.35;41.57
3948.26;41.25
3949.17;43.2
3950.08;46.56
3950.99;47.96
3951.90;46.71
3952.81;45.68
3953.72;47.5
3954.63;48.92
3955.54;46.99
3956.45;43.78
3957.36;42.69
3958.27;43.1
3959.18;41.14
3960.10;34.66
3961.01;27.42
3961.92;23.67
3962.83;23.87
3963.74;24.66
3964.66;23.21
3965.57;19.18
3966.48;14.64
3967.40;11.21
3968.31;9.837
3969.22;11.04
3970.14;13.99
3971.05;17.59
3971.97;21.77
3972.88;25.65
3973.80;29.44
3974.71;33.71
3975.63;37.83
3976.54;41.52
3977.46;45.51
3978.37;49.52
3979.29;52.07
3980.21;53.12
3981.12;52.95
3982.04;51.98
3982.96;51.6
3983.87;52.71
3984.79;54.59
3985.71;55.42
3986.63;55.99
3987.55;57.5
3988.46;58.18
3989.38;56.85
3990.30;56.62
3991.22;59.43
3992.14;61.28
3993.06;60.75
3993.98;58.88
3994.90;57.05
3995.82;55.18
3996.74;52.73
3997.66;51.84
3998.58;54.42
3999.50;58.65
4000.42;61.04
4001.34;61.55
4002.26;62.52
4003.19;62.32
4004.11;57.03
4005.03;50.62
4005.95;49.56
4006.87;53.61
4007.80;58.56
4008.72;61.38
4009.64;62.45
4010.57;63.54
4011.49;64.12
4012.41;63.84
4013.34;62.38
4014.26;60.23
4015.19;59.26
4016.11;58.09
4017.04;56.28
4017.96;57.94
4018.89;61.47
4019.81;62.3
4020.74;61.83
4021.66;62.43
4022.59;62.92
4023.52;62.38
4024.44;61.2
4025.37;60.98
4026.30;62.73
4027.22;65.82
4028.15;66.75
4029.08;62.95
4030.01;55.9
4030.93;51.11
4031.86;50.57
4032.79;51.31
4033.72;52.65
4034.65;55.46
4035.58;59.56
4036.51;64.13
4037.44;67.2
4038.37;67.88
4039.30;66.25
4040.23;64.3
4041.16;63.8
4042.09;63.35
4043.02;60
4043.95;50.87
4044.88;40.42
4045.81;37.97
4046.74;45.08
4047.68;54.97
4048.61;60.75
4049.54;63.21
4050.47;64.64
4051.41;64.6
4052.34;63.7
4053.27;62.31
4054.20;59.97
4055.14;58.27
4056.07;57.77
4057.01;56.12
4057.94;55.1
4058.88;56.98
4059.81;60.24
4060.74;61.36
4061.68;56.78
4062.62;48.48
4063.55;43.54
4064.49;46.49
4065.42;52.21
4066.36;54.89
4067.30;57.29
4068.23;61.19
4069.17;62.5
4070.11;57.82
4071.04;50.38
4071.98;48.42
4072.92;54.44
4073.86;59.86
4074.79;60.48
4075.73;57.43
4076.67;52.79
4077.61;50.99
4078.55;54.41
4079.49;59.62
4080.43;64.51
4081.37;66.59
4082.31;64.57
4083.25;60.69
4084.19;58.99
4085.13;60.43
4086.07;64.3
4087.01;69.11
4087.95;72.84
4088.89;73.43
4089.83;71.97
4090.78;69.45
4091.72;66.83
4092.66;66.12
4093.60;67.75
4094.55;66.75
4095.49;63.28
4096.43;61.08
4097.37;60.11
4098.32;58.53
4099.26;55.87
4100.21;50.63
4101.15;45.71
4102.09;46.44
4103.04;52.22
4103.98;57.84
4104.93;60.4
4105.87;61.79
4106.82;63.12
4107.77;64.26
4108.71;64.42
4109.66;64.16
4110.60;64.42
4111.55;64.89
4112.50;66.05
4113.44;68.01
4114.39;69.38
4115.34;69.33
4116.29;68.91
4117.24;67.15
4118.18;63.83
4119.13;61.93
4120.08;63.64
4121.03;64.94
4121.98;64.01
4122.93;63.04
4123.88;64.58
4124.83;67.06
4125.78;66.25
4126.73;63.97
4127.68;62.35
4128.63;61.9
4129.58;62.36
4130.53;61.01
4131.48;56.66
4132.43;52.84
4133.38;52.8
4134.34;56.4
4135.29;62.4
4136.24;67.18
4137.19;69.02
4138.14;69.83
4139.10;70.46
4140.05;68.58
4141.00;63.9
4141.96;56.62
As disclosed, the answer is 1.9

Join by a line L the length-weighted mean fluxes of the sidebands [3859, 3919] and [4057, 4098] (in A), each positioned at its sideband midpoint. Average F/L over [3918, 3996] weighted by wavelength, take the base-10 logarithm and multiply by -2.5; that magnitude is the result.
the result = 0.28 mag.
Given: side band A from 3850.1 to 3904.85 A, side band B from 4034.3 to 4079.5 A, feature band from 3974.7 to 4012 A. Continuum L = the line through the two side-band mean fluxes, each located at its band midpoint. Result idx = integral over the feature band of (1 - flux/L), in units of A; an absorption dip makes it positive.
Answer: -4.4 A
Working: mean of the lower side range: 35.6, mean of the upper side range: 57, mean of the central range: 55.3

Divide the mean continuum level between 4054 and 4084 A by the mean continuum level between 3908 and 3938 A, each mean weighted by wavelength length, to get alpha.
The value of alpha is 1.76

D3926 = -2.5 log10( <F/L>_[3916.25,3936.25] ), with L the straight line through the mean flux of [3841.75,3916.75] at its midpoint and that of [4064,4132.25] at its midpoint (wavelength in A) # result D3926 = 0.50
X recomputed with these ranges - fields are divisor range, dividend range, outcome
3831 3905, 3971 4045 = 1.79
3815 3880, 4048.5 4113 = 2.25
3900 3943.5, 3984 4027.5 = 1.90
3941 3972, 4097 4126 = 2.08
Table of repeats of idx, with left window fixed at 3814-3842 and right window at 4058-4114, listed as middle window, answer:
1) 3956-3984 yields 6.86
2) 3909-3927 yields -2.88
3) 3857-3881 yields -3.55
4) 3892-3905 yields -2.91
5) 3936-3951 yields 2.81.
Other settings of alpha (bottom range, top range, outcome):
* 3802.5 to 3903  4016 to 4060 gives 1.76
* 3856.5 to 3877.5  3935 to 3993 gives 1.12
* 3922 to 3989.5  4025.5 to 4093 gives 1.77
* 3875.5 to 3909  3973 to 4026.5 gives 1.50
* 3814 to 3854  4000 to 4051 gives 2.13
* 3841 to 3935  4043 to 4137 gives 1.70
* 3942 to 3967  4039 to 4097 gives 1.64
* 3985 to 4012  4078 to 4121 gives 1.09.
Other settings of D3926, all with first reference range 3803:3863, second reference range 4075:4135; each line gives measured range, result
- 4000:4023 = -0.16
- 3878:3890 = 0.14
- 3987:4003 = -0.17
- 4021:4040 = -0.13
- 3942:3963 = 0.15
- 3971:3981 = 0.23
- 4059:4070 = 0.05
